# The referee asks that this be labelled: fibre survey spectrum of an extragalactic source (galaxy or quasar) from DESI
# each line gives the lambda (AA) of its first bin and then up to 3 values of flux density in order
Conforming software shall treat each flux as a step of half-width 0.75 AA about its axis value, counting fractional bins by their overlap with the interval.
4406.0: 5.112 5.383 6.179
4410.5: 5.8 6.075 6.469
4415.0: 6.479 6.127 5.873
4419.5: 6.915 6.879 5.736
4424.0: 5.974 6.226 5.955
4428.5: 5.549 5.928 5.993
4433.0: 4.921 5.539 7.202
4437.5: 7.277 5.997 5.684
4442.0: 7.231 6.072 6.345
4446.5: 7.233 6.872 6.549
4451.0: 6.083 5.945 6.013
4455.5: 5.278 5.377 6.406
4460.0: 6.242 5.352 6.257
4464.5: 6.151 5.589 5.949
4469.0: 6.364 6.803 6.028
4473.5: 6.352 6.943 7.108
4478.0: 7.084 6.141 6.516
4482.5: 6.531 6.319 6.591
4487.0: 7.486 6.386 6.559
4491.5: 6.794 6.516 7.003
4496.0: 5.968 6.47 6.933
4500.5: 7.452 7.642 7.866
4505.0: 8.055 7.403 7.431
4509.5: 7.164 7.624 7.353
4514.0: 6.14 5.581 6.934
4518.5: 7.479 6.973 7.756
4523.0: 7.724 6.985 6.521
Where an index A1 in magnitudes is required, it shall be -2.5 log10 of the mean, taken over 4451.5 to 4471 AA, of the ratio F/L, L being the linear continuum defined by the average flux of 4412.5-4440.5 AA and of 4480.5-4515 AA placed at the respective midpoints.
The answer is 0.10 mag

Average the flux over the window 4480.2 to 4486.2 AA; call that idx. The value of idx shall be 6.49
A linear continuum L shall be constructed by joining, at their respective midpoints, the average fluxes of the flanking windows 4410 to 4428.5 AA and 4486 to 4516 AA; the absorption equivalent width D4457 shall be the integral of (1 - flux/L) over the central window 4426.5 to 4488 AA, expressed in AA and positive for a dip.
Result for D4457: 2.7 AA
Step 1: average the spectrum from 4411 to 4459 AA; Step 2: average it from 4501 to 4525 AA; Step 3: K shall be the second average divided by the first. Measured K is 1.17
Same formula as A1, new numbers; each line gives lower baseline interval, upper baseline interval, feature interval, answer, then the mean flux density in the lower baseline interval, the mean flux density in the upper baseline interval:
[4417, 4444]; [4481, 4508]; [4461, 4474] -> 0.09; 6.16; 6.94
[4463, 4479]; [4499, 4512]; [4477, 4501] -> 0.05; 6.42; 7.54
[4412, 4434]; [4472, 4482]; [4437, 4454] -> -0.02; 6.07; 6.64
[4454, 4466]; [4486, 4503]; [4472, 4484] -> -0.04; 5.86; 6.85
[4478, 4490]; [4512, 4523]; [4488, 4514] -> -0.05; 6.6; 6.93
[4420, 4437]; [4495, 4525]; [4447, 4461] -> 0.05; 6.02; 7.15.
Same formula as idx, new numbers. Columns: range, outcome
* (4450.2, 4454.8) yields 6.01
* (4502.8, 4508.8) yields 7.68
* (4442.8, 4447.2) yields 6.55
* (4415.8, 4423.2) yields 6.31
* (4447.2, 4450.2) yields 6.72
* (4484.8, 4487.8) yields 7.04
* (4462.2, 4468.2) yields 5.98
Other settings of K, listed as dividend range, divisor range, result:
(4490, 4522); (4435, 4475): 1.13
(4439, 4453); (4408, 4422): 1.02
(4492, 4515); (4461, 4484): 1.12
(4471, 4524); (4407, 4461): 1.12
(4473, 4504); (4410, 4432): 1.11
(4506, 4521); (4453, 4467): 1.20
